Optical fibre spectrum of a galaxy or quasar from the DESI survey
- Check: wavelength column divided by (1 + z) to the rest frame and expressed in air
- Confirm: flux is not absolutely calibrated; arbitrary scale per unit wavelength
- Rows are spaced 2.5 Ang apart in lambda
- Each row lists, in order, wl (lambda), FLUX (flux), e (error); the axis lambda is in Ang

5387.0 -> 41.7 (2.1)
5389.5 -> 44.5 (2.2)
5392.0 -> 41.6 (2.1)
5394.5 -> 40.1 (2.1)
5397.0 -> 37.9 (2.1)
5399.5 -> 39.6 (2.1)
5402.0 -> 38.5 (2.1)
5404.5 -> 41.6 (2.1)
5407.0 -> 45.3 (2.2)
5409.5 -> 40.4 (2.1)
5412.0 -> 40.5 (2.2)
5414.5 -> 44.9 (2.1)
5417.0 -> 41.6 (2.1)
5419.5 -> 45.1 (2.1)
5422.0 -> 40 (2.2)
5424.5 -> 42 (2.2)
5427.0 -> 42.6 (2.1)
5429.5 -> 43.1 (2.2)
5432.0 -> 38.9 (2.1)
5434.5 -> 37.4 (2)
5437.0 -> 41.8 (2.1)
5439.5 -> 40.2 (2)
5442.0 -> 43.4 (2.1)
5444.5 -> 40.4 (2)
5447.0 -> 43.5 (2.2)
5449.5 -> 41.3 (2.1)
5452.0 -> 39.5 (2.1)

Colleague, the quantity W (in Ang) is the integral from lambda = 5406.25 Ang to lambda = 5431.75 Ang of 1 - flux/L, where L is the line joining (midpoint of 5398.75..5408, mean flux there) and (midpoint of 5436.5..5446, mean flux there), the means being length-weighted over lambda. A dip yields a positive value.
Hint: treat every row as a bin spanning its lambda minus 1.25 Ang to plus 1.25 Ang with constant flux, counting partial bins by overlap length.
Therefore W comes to -0.63 Ang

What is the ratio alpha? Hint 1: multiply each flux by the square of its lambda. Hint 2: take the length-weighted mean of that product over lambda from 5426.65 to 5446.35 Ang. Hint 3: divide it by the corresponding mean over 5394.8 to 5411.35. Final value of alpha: 1.02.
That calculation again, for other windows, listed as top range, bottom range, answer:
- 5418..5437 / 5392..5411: 1.03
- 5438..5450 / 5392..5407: 1.06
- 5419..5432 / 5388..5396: 1.02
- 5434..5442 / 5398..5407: 1.01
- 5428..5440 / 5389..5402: 1.02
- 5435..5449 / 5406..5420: 0.98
